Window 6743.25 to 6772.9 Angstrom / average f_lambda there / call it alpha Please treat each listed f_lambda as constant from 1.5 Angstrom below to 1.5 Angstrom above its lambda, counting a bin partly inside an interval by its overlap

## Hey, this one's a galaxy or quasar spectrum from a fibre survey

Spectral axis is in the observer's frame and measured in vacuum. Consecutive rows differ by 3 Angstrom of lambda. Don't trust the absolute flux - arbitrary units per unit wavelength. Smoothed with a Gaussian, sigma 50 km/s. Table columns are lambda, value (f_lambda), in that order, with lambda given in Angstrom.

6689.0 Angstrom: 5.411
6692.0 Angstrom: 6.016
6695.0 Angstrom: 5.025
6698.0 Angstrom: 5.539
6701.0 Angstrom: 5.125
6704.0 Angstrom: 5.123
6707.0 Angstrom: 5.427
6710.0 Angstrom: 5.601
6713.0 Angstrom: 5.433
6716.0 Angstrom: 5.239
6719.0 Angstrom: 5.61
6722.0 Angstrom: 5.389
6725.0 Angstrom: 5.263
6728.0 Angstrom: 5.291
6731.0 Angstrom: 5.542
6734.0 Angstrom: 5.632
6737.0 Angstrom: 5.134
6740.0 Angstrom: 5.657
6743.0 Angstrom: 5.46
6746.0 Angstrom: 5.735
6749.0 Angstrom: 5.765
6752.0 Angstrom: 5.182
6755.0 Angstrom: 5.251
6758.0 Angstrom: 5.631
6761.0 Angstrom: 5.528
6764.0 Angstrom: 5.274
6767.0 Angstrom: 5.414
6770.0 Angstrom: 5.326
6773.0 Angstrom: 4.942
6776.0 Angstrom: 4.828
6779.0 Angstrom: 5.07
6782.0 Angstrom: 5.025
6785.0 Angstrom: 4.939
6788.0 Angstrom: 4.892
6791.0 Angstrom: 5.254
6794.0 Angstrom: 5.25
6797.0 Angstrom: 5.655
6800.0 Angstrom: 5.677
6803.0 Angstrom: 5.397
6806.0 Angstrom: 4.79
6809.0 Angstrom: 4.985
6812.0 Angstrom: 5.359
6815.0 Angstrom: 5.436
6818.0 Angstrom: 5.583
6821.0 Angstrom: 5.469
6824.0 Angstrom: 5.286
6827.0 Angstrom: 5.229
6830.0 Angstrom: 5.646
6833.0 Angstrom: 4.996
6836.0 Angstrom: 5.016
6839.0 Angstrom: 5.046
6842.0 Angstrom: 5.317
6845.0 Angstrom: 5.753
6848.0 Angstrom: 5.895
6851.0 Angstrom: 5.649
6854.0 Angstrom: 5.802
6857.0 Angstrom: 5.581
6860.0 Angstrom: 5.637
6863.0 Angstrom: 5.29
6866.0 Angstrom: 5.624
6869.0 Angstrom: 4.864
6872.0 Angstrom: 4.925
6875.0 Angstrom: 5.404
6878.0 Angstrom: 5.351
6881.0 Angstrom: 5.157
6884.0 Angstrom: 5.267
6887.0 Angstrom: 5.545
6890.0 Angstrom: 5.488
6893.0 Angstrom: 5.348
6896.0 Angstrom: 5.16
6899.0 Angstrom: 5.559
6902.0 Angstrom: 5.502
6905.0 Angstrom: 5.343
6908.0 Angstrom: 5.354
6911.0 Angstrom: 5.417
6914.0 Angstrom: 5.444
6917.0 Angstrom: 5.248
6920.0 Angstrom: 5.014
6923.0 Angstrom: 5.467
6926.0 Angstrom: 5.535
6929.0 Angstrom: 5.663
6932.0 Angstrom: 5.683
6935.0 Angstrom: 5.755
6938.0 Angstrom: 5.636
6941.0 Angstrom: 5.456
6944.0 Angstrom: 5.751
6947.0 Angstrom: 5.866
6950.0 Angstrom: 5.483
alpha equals 5.43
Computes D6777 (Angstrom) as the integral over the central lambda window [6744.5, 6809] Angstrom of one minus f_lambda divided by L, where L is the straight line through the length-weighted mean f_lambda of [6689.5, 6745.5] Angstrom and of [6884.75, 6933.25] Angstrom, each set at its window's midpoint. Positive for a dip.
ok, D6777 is 1.80 Angstrom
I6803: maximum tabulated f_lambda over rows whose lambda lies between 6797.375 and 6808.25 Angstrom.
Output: 5.677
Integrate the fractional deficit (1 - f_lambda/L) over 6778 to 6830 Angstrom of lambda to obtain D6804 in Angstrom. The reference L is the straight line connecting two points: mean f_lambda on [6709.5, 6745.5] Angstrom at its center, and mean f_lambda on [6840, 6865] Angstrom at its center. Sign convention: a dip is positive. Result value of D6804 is 2.6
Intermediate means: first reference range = 5.44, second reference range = 5.6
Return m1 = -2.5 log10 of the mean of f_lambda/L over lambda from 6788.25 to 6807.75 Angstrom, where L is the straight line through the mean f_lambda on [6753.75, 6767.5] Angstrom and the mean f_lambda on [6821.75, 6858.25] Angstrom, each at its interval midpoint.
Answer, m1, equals 0.03 mag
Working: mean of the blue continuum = 5.42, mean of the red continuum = 5.43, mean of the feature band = 5.3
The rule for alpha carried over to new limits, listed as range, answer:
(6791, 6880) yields 5.37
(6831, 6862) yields 5.47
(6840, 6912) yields 5.42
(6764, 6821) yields 5.22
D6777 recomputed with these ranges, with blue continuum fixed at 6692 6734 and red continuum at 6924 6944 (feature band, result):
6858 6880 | 1.0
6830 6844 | 0.9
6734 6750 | -0.4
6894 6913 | 0.7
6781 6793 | 0.9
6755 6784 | 1.2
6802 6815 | 0.8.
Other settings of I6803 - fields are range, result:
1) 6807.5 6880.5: 5.895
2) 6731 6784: 5.765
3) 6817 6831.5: 5.646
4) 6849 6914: 5.802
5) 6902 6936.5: 5.755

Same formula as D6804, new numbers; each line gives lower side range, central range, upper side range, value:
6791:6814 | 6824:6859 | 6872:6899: -0.9 Angstrom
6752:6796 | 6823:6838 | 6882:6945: 0.2 Angstrom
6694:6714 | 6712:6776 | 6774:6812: -1.8 Angstrom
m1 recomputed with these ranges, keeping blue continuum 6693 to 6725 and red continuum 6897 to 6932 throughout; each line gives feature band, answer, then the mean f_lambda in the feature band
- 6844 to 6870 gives -0.03 mag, 5.58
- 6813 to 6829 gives 0.00 mag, 5.41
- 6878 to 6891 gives 0.01 mag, 5.36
